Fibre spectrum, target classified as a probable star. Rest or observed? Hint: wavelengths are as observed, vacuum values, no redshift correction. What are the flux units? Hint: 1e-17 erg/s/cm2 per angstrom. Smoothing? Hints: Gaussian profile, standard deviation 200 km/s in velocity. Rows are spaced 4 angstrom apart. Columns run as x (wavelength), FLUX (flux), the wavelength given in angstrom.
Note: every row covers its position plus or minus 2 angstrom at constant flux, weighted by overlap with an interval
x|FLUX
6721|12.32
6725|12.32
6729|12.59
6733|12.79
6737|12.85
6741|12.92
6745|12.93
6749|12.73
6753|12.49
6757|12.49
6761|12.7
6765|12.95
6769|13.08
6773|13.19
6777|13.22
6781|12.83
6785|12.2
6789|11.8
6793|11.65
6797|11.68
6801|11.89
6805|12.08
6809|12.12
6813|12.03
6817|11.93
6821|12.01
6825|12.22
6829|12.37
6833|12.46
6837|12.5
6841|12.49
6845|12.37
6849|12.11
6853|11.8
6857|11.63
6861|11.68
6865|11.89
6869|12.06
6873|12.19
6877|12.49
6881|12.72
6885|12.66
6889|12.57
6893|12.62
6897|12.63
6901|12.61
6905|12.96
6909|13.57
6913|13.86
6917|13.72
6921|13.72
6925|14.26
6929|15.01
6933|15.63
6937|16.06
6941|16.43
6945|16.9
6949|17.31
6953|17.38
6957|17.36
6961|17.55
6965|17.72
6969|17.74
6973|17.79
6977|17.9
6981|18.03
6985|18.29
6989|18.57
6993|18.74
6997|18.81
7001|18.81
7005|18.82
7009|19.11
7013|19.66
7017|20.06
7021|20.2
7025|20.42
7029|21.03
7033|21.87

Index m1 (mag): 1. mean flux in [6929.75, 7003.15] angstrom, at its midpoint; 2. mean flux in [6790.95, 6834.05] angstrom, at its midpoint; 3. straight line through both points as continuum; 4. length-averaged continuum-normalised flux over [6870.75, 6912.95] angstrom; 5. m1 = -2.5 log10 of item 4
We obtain 0.17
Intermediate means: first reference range 12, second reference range 17.6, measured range 12.8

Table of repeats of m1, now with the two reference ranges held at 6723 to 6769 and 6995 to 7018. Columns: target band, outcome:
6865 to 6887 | 0.27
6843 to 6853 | 0.25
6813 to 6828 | 0.20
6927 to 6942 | 0.11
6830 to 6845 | 0.20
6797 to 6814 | 0.18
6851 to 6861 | 0.30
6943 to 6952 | 0.04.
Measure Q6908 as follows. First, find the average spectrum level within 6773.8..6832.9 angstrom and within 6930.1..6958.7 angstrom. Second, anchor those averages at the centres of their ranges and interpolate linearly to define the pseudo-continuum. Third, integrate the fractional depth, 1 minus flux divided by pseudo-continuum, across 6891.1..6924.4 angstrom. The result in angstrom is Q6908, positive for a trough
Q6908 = 4.83 angstrom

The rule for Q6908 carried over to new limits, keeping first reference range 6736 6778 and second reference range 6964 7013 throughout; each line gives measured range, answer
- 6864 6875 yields 2.5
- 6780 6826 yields 6.4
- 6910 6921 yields 1.9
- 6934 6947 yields 0.7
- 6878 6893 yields 3.1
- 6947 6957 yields 0.1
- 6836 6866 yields 6.1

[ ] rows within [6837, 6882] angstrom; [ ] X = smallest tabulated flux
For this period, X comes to 11.63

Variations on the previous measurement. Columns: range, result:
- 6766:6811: 11.65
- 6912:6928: 13.72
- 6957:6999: 17.36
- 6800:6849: 11.89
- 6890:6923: 12.61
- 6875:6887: 12.49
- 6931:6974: 15.63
